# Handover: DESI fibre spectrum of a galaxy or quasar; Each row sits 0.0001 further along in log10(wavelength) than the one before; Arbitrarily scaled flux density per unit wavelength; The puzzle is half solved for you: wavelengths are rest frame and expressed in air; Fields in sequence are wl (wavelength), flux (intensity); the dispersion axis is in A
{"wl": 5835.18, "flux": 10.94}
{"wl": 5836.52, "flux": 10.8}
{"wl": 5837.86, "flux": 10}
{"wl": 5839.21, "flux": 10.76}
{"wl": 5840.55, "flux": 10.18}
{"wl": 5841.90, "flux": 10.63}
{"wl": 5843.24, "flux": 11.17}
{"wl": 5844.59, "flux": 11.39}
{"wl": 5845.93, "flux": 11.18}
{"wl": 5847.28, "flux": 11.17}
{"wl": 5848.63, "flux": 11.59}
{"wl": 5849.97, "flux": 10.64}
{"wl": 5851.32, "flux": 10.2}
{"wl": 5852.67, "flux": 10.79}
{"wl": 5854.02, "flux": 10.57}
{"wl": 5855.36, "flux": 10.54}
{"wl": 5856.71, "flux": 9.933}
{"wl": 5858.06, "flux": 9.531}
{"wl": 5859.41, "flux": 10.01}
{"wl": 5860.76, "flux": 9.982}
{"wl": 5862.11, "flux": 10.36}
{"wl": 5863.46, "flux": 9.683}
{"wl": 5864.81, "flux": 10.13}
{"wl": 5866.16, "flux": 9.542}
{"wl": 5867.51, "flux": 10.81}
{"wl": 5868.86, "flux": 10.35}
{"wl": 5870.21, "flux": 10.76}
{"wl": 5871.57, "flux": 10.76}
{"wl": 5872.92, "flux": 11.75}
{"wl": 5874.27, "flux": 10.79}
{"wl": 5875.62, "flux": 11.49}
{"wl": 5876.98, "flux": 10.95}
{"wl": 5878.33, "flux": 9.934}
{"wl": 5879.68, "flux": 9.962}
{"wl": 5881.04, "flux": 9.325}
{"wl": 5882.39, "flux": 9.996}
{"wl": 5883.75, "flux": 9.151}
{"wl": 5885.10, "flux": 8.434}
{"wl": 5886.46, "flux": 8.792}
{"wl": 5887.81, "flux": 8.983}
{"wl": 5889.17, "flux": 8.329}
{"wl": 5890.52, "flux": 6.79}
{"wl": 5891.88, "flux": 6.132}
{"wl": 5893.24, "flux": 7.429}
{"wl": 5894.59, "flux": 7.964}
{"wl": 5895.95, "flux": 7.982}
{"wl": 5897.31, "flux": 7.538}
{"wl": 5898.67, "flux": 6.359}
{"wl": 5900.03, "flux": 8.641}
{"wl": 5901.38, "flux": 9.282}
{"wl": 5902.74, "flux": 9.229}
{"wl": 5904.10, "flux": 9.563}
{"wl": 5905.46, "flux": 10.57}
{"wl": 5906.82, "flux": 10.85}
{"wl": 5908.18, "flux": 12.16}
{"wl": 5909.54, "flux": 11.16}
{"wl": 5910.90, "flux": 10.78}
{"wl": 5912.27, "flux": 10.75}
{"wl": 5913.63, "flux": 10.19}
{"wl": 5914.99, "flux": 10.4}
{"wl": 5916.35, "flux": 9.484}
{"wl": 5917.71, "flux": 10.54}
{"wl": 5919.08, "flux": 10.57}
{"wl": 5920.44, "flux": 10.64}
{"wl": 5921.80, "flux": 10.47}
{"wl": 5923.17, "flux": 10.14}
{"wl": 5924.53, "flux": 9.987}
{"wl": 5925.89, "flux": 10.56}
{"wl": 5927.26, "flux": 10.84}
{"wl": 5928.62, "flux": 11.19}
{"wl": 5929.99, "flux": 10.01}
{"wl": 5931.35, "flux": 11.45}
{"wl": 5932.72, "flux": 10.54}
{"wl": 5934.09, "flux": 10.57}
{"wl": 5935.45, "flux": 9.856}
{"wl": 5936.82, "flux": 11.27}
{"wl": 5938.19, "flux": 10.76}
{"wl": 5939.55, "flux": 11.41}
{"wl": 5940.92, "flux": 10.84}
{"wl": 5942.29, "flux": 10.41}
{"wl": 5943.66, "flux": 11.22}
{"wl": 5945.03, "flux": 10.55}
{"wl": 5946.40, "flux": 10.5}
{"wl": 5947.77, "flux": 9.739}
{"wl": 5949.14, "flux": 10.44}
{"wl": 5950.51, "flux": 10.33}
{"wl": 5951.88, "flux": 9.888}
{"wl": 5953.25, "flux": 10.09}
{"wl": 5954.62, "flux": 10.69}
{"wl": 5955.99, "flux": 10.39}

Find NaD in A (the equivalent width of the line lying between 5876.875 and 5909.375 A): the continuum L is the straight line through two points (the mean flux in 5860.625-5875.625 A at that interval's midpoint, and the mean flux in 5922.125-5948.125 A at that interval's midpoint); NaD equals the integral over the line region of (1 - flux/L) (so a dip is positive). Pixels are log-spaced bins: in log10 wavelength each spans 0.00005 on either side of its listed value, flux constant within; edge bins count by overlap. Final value 5.0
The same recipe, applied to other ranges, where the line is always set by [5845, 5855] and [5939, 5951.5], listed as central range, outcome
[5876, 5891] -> 2.16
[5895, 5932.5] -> 2.22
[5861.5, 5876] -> 0.34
